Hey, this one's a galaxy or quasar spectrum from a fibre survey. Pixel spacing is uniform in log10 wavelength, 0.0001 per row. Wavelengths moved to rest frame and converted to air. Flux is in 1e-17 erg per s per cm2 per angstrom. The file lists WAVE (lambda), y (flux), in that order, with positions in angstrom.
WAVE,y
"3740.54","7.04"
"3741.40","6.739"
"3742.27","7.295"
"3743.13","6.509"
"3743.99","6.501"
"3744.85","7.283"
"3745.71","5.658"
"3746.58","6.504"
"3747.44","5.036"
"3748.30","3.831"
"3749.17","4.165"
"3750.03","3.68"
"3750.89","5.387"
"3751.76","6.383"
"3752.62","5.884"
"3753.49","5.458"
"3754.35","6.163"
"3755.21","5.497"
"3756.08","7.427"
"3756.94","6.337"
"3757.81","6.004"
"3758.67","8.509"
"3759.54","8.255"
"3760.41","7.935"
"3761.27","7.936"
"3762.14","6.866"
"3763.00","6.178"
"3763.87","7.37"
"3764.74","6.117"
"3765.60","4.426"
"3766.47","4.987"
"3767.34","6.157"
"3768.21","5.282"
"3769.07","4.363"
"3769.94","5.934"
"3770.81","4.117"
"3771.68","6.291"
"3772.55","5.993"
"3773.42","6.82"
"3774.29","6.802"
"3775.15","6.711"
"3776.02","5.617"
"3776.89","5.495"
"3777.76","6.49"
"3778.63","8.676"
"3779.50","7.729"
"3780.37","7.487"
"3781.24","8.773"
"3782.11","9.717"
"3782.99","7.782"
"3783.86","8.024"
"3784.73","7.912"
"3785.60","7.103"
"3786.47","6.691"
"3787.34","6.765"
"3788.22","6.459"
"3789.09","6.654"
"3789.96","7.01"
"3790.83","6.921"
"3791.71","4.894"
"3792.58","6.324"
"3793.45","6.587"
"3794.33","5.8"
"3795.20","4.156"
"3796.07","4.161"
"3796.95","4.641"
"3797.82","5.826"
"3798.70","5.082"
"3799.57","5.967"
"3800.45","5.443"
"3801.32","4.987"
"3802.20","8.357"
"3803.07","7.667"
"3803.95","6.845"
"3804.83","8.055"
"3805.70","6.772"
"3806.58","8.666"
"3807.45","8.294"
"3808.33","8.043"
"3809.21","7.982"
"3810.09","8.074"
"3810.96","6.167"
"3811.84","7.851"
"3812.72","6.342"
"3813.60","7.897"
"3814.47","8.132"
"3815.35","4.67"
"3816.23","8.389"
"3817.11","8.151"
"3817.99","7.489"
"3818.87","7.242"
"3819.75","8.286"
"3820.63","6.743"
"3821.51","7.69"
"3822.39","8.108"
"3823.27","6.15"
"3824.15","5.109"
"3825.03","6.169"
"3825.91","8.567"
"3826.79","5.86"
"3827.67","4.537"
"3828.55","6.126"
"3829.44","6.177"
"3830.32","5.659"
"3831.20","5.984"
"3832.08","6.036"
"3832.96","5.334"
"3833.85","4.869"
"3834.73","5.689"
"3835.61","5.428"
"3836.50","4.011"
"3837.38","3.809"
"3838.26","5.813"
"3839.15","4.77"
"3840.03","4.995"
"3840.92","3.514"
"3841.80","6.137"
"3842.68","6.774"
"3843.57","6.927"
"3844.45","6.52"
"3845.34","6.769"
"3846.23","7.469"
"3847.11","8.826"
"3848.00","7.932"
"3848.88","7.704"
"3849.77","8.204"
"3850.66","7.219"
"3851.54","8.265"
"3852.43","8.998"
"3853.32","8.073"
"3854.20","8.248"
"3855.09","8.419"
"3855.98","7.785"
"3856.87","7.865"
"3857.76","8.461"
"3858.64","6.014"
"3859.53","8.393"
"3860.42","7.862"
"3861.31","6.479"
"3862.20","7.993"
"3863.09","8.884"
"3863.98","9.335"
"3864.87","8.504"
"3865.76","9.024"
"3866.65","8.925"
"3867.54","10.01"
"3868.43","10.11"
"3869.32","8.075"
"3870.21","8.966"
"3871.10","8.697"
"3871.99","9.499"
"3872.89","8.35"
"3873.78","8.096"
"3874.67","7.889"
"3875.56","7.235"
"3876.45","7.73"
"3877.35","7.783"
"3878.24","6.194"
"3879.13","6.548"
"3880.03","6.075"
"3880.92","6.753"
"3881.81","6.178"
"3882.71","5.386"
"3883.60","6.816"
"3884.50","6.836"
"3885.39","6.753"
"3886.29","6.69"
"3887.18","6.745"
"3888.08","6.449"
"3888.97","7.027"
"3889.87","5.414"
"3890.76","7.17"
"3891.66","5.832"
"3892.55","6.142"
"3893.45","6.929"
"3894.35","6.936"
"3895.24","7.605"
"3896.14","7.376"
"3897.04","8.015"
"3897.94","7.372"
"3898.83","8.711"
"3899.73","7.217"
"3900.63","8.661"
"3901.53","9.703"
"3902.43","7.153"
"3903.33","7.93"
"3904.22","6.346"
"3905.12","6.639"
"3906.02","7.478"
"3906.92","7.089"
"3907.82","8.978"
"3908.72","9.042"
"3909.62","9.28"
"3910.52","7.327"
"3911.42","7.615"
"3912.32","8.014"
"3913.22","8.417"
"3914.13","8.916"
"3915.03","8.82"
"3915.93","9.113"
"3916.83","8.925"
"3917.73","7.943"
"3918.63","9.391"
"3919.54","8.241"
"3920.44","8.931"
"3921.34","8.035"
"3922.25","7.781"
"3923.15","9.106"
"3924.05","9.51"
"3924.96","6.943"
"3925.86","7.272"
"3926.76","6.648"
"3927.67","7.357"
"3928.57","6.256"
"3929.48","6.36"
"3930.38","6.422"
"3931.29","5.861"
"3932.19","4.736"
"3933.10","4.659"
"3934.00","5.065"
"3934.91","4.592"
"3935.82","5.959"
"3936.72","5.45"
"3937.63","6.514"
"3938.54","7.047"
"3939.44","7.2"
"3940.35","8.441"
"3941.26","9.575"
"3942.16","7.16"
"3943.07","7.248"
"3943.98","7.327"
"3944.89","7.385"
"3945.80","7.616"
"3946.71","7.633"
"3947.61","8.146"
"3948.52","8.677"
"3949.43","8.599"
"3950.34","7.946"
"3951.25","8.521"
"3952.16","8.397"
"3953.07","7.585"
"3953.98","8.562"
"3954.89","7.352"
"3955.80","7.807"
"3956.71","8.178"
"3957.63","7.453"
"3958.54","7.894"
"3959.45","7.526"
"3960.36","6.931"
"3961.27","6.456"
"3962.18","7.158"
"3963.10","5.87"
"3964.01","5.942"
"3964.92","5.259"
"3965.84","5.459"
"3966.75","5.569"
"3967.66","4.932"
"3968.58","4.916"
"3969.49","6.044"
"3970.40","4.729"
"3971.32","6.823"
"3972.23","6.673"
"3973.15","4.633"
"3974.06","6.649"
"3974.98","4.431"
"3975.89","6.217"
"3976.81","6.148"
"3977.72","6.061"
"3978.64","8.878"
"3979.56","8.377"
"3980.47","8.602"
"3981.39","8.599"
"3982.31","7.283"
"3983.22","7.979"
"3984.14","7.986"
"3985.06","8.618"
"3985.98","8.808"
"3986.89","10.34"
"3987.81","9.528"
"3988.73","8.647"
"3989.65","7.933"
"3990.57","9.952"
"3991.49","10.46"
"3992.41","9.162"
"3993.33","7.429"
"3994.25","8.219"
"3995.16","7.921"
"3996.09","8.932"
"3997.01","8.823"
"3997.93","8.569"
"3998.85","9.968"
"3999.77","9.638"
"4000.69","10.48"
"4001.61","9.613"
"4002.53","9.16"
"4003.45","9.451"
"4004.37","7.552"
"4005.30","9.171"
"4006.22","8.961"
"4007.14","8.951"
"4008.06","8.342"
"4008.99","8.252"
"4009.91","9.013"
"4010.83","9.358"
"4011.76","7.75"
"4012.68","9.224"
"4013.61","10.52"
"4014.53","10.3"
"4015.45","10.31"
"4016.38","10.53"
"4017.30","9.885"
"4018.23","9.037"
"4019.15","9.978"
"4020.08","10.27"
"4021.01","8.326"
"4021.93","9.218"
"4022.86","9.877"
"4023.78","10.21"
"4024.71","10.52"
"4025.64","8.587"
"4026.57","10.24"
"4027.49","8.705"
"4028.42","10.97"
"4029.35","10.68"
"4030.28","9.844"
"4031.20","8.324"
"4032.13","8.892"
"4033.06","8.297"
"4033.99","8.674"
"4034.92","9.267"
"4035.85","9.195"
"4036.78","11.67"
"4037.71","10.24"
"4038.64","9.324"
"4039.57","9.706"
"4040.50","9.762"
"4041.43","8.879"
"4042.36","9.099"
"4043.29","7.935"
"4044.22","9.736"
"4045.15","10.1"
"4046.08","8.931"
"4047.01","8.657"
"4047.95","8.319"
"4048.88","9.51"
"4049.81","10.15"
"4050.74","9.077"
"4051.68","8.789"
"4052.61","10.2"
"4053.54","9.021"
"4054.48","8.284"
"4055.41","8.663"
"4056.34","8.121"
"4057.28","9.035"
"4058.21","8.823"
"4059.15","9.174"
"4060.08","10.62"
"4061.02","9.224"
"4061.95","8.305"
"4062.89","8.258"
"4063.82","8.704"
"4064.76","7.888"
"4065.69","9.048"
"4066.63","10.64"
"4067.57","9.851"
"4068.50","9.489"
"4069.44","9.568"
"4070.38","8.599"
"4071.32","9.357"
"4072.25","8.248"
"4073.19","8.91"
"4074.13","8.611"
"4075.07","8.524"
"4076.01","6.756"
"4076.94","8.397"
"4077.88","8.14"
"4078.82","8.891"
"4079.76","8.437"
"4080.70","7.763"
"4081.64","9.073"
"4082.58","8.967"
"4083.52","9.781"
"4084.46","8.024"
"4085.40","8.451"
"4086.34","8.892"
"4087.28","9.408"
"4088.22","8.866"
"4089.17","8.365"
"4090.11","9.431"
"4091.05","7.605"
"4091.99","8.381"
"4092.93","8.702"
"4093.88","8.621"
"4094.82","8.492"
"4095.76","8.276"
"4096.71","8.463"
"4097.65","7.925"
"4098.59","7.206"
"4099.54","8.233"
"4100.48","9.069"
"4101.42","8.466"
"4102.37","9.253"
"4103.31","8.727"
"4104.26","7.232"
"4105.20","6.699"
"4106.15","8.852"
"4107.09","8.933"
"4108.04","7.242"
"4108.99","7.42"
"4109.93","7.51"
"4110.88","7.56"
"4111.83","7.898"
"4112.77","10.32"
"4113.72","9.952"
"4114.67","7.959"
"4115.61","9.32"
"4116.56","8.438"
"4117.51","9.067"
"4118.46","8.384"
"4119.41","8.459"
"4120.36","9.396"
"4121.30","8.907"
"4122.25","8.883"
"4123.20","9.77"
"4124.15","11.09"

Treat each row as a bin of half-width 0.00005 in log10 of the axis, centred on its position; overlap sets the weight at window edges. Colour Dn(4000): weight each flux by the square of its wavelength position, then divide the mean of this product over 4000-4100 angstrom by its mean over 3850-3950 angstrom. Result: 1.29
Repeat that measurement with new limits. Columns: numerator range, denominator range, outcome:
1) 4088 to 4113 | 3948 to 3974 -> 1.29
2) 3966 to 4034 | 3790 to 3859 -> 1.40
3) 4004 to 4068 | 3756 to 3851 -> 1.59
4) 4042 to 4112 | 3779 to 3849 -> 1.49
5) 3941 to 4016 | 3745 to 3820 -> 1.34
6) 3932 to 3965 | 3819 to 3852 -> 1.20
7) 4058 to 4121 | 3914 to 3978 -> 1.31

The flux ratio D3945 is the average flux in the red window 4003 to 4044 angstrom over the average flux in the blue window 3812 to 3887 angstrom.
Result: 1.3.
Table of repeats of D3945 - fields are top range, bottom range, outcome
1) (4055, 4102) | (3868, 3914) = 1.16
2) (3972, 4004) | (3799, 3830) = 1.18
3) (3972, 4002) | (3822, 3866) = 1.21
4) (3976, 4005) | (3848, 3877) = 1.04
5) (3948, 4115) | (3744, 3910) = 1.24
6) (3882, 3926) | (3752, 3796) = 1.17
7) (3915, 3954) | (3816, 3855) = 1.13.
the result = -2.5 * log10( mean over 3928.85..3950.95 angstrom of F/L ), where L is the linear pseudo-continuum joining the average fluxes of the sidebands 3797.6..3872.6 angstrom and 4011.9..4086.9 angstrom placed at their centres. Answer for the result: 0.181 mag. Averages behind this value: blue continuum 7.15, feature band 6.91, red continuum 9.2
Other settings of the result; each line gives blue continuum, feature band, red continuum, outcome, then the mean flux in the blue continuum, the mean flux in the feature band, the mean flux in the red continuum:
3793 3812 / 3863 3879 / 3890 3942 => -0.19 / 6.59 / 8.47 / 7.46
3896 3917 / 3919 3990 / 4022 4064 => 0.19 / 8.09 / 7.17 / 9.3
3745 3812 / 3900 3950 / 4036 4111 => 0.01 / 6.47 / 7.57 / 8.77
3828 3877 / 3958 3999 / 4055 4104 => 0.10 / 7.29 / 7.39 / 8.7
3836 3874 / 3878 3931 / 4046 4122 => 0.05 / 7.59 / 7.47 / 8.68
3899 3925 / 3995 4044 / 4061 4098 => -0.10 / 8.25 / 9.38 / 8.68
